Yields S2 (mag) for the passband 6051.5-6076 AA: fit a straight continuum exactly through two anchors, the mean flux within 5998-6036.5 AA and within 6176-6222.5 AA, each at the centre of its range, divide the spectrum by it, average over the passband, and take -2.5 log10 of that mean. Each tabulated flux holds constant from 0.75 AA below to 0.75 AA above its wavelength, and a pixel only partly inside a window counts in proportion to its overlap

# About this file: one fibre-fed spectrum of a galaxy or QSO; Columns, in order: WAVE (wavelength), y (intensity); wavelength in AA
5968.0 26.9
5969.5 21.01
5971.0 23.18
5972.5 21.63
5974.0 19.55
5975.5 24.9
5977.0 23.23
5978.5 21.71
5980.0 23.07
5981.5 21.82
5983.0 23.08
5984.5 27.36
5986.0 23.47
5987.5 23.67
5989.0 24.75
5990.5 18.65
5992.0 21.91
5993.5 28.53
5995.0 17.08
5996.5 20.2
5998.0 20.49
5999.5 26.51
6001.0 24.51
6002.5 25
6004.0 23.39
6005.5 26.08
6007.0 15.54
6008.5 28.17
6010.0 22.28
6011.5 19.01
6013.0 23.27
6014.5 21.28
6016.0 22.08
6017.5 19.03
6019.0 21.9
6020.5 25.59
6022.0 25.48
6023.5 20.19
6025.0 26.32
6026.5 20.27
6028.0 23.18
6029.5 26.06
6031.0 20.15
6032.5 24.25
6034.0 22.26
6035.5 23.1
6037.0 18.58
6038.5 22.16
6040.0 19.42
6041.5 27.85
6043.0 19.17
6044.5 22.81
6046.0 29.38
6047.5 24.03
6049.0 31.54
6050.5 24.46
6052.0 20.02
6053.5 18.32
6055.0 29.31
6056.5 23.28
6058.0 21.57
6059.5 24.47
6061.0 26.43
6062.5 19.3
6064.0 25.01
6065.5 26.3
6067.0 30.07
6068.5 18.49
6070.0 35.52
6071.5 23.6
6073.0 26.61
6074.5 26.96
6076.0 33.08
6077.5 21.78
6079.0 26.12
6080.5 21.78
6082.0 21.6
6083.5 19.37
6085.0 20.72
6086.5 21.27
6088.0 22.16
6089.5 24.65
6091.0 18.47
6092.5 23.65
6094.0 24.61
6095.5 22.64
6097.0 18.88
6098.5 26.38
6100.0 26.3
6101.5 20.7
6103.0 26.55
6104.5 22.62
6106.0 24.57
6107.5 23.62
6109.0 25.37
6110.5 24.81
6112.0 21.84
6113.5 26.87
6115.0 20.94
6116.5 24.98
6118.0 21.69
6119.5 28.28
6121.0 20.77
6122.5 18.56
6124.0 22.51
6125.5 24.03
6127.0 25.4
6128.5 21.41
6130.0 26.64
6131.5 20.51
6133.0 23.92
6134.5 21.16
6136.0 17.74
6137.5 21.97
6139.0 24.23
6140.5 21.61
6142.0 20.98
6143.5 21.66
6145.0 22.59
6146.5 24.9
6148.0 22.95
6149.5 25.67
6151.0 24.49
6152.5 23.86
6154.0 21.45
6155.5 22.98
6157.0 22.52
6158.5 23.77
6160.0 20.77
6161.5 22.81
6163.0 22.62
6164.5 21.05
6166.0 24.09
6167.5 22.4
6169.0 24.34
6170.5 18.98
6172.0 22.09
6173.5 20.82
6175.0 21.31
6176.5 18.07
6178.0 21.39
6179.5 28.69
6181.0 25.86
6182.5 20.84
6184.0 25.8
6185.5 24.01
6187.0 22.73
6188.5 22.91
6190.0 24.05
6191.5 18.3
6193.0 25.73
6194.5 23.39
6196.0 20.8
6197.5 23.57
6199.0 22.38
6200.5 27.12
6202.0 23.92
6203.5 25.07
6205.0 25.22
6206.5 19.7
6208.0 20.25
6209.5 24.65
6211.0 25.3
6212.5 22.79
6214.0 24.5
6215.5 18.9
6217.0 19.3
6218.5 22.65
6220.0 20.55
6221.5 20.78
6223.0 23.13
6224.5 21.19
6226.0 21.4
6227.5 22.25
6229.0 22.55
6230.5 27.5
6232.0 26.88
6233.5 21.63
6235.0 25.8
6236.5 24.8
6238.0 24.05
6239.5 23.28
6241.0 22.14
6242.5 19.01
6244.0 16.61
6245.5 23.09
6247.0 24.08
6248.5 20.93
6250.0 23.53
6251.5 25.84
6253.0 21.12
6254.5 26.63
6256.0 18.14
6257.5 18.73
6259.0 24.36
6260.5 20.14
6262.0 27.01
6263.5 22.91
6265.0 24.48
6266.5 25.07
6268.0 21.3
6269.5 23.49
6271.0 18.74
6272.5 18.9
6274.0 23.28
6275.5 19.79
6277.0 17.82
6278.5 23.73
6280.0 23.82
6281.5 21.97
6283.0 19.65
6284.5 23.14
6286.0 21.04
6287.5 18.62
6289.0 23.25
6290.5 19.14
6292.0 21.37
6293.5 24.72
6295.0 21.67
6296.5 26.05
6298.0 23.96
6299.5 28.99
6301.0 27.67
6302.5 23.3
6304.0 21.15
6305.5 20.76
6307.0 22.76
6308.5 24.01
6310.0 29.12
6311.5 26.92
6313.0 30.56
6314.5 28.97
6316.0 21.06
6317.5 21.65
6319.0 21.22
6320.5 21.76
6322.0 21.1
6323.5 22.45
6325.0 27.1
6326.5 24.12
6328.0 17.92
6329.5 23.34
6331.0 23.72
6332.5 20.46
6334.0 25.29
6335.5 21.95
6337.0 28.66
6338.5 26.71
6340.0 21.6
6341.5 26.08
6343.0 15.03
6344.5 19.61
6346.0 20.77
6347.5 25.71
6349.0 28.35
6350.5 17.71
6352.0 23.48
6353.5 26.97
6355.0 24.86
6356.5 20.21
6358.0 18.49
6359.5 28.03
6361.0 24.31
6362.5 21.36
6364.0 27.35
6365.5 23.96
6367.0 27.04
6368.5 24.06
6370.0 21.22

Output -0.09 mag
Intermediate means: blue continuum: 22.9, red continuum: 22.9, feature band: 25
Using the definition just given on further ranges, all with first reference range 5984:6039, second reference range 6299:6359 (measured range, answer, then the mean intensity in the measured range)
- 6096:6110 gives -0.04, 23.9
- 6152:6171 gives 0.03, 22.5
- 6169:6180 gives 0.07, 21.6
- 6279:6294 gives 0.09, 21.7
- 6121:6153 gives 0.02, 22.6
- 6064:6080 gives -0.17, 26.7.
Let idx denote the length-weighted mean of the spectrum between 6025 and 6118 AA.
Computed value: 23.8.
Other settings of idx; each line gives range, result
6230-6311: 22.8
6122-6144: 22.2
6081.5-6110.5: 22.9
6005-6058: 23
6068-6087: 24.5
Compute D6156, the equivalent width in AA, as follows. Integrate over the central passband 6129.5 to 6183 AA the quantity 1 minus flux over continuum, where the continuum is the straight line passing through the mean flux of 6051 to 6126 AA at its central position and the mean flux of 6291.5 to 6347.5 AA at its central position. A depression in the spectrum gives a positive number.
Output 2.67 AA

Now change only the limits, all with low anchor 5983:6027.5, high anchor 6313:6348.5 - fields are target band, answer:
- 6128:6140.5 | 0.4 AA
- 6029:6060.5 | -0.8 AA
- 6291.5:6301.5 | -0.8 AA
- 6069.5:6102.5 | -1.4 AA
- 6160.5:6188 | 0.4 AA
